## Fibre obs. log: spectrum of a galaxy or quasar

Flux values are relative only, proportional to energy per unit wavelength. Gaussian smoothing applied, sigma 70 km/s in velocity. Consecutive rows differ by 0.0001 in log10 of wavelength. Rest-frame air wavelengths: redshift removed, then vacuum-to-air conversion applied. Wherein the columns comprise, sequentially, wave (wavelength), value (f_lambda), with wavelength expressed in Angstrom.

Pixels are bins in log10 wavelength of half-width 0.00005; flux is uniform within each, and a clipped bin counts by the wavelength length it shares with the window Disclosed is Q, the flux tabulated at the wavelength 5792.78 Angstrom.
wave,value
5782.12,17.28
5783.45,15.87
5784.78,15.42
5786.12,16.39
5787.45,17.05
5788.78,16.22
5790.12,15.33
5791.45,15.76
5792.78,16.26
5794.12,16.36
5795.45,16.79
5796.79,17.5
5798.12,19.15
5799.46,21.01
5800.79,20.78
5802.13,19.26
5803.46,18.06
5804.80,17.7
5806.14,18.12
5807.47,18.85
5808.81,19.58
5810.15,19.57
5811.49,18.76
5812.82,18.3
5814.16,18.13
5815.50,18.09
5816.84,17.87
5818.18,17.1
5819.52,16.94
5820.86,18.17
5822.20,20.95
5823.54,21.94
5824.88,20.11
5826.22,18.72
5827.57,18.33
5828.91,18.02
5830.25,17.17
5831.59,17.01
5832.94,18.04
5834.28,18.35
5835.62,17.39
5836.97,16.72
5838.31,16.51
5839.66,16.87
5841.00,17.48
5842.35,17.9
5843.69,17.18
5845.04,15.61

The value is 16.26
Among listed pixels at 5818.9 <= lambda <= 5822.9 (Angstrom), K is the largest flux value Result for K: 20.95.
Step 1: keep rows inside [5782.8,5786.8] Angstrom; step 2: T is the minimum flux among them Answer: 15.42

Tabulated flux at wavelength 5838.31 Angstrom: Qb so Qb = 16.51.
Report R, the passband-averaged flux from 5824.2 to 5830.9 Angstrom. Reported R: 18.5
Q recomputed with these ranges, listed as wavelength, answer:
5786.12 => 16.39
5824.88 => 20.11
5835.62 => 17.39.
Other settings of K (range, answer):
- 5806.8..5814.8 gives 19.58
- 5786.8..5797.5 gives 17.5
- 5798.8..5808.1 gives 21.01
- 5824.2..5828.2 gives 20.11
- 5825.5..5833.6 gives 18.72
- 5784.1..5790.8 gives 17.05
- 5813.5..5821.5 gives 18.17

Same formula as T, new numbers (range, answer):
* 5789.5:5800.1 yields 15.33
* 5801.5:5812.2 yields 17.7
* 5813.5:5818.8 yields 17.1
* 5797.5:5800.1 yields 19.15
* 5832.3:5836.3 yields 17.39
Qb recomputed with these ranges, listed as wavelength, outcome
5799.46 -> 21.01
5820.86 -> 18.17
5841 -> 17.48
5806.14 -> 18.12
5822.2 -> 20.95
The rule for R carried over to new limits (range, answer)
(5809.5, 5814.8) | 18.7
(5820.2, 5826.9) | 20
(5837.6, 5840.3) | 16.7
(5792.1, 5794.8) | 16.3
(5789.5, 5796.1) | 16.1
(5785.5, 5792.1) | 16.2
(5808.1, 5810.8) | 19.5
